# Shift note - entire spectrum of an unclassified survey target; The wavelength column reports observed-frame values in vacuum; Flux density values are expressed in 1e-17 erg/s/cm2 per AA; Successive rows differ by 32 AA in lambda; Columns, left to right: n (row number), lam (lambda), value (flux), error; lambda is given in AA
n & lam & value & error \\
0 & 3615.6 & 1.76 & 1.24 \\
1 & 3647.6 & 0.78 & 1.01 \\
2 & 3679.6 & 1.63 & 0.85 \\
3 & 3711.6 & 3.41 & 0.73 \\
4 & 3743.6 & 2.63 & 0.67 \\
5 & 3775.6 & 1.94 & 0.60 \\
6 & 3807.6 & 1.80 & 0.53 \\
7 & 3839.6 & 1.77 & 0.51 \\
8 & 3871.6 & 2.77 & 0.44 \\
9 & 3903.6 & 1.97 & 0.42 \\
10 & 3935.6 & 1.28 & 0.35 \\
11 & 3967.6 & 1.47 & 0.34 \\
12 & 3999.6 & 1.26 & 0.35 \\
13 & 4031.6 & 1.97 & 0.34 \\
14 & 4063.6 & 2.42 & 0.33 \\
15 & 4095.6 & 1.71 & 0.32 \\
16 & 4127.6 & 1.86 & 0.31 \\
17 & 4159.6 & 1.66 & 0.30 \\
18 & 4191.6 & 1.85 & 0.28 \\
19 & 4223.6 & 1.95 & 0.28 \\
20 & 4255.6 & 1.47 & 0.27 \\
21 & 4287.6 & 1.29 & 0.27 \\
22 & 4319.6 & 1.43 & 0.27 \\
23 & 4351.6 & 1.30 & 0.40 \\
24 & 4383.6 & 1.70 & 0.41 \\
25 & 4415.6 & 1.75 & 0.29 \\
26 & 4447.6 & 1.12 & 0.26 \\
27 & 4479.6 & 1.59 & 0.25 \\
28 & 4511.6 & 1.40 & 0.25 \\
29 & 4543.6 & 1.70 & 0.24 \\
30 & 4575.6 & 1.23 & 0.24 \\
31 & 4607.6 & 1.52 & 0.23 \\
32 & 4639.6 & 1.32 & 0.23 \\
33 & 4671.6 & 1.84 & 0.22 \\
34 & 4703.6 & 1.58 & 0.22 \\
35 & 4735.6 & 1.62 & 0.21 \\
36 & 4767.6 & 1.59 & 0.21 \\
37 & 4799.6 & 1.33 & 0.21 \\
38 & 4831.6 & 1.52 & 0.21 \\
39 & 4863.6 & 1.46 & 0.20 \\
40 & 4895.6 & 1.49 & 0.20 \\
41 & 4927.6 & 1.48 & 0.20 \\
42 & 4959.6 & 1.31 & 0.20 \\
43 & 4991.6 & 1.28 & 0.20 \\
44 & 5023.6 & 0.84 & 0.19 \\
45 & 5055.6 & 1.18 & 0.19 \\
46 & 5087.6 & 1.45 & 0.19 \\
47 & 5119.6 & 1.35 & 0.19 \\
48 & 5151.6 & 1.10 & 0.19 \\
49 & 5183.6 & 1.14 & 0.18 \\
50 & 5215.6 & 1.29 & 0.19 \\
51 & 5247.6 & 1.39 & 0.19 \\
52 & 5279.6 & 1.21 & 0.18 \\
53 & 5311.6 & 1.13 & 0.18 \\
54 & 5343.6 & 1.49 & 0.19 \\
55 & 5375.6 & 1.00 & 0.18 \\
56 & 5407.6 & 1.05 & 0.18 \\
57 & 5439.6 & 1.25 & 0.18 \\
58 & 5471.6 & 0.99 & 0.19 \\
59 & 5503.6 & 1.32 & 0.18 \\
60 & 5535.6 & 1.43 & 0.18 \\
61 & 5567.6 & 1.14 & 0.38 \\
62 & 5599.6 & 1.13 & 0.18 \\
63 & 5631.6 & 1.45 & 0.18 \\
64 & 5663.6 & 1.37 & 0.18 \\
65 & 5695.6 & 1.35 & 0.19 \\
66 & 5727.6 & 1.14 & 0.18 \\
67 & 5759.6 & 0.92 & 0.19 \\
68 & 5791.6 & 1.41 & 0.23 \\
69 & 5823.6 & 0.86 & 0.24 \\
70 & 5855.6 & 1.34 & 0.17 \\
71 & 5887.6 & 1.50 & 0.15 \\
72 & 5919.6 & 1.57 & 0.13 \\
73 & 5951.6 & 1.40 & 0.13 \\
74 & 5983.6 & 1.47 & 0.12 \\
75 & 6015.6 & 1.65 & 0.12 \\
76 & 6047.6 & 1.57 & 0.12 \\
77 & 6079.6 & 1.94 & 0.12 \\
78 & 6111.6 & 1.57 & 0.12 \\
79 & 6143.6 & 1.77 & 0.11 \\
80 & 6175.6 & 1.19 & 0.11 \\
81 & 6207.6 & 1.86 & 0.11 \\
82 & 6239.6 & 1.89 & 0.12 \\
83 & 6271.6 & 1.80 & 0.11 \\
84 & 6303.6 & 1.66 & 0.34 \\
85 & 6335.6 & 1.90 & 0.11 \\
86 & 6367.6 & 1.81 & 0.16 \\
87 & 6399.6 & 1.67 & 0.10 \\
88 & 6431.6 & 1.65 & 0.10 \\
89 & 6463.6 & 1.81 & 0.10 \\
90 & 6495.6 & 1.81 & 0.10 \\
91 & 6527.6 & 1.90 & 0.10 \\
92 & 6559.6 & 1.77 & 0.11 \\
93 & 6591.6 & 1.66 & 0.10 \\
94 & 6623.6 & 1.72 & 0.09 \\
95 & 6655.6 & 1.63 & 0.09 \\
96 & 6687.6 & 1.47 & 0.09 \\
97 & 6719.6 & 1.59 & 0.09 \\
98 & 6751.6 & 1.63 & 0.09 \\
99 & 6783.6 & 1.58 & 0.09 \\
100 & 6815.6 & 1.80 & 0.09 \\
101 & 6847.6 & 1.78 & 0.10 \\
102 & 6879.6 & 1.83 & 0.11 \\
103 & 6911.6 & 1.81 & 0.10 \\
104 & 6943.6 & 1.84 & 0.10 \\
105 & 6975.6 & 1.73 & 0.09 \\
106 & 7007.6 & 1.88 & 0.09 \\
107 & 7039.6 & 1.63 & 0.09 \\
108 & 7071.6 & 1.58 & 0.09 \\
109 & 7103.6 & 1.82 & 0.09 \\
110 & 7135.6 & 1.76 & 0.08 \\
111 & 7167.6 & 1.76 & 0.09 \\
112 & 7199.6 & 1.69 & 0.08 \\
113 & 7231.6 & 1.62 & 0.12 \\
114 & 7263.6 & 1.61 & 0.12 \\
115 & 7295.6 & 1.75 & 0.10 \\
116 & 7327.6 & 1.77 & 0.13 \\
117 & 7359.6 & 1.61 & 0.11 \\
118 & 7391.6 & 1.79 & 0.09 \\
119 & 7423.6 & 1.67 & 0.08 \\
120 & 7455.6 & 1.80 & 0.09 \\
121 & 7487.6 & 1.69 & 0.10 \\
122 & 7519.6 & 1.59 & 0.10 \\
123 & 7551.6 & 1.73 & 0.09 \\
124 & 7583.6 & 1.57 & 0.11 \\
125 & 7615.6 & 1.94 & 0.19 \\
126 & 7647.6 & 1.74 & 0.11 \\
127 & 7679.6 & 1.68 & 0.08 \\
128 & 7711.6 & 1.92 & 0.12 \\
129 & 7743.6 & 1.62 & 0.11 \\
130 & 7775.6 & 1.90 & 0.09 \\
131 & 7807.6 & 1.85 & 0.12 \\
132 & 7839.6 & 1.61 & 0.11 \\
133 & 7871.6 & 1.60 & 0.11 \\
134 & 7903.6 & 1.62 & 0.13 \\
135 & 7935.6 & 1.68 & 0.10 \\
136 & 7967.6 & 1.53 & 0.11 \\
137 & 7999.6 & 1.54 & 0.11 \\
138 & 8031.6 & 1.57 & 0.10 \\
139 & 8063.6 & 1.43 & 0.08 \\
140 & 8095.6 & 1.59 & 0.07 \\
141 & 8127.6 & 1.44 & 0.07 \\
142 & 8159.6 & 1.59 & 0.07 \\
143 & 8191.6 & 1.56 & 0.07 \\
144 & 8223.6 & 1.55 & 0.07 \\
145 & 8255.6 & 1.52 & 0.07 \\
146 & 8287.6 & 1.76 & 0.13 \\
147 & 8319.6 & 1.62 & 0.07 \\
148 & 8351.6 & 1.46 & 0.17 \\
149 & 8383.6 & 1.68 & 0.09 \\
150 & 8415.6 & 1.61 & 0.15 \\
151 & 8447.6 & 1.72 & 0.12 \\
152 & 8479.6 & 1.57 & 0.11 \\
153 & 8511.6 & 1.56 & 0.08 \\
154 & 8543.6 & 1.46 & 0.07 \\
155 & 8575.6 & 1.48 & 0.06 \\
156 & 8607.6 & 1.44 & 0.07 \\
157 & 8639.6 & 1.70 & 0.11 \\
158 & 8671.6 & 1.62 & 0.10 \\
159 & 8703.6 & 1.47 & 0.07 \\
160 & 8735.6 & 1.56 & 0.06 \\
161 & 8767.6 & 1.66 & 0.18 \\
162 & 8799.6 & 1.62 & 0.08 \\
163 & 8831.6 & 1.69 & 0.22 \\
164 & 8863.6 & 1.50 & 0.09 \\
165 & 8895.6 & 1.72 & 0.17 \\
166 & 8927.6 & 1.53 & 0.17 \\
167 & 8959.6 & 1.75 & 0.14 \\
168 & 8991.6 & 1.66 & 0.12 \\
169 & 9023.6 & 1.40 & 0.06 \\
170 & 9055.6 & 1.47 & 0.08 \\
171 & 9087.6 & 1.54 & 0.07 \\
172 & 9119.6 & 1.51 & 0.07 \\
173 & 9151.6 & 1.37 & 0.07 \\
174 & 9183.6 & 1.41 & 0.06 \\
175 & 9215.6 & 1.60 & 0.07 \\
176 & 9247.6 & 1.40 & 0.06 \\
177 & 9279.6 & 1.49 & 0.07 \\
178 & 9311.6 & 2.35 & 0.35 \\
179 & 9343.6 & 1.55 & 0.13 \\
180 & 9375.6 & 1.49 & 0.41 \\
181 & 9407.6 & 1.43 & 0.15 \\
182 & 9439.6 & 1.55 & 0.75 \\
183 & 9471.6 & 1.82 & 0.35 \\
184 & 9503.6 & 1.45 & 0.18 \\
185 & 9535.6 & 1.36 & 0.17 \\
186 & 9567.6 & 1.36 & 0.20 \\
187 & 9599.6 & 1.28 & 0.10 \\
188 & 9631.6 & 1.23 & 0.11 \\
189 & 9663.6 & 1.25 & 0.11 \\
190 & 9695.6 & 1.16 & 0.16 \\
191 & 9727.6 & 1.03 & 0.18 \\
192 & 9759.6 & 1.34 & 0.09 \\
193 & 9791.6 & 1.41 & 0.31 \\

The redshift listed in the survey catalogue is 0.56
